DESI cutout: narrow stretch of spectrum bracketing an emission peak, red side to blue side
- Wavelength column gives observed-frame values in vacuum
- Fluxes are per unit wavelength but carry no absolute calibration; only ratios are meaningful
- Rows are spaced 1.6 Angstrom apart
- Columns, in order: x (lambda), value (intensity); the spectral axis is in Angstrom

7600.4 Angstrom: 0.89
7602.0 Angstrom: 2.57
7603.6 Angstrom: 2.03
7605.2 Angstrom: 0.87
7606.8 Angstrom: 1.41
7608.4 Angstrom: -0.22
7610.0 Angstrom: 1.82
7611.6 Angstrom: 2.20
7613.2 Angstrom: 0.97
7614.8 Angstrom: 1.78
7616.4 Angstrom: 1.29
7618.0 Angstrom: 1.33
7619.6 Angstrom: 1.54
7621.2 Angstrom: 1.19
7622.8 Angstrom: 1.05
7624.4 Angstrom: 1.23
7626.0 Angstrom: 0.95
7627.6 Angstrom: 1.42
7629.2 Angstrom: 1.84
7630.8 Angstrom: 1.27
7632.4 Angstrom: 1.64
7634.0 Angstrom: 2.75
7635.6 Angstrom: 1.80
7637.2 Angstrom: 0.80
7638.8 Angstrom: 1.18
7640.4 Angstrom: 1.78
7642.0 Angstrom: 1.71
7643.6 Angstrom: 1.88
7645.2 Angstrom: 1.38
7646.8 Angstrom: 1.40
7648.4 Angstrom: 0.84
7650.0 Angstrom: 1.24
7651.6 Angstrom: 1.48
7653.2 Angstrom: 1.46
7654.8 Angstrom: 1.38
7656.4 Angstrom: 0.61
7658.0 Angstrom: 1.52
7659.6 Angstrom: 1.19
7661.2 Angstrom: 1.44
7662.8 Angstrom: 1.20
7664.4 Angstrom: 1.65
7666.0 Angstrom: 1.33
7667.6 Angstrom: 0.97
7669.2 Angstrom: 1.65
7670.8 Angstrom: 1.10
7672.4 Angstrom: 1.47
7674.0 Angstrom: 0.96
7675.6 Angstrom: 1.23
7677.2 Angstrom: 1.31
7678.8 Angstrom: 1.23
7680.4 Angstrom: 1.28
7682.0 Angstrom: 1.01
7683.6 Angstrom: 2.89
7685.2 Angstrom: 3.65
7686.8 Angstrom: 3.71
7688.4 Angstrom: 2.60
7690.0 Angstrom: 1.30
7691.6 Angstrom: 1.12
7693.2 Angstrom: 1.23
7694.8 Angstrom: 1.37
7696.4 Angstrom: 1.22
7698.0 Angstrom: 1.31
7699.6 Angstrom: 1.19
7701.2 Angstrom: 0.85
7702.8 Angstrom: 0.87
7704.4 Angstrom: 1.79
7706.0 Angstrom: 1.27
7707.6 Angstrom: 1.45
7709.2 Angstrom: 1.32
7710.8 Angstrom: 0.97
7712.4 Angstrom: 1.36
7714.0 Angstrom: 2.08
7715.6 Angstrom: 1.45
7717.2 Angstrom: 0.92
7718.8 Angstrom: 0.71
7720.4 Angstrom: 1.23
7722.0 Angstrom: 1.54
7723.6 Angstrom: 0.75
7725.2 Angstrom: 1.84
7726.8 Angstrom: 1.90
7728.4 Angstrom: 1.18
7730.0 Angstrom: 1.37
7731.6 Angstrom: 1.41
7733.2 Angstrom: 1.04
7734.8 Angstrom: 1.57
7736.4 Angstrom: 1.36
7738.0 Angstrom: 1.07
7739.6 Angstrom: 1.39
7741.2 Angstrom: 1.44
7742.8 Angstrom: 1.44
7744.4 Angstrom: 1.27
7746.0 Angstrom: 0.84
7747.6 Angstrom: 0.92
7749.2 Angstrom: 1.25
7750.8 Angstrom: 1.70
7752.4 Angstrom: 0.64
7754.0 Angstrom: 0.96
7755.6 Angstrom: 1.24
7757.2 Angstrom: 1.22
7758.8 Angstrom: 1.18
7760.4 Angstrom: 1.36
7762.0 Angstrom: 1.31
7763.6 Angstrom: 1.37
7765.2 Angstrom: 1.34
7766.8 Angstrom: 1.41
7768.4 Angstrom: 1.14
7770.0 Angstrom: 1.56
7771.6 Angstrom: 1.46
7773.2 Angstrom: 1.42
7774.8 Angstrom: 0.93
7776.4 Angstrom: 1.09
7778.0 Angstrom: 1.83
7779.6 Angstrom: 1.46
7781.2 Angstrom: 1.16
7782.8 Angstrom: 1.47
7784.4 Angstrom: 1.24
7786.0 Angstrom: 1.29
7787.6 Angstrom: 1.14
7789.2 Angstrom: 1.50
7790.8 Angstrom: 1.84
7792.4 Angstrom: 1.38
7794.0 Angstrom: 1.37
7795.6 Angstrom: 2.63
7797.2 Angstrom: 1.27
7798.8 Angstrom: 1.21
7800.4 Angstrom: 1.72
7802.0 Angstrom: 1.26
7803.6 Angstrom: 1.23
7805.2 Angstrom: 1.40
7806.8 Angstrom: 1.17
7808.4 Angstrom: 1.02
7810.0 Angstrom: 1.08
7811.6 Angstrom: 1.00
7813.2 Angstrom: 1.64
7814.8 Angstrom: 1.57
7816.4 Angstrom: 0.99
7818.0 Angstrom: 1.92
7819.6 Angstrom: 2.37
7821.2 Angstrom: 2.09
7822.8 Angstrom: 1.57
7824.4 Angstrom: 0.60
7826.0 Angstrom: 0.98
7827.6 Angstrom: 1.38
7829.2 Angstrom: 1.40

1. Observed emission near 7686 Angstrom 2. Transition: H-beta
